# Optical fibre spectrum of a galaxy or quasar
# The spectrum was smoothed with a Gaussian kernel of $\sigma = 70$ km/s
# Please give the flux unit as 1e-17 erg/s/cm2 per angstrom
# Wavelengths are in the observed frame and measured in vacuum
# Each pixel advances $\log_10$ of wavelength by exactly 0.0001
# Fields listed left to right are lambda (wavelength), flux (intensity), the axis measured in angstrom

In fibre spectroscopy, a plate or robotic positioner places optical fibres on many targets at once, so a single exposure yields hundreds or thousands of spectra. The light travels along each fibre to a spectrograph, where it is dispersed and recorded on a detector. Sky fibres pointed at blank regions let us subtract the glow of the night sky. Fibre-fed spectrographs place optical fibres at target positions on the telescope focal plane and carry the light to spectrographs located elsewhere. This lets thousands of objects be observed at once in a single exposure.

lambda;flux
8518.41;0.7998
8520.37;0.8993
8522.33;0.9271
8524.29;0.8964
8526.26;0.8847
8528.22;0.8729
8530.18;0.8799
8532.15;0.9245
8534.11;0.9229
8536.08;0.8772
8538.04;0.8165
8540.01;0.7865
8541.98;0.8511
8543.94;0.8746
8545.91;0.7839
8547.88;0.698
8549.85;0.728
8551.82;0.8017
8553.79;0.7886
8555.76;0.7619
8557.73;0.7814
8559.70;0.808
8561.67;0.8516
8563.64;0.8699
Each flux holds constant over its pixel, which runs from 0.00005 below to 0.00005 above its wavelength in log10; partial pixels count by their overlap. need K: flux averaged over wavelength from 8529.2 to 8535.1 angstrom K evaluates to 0.909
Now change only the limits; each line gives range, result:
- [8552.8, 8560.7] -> 0.785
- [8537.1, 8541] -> 0.8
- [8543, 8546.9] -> 0.828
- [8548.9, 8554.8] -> 0.773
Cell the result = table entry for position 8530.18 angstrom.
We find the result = 0.8799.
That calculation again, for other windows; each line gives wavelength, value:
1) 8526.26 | 0.8847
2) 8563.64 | 0.8699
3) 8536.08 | 0.8772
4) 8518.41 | 0.7998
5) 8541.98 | 0.8511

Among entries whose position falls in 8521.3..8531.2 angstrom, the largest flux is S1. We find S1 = 0.9271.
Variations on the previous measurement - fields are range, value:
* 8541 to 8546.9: 0.8746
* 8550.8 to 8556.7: 0.8017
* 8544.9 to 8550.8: 0.7839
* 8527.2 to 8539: 0.9245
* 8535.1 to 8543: 0.8772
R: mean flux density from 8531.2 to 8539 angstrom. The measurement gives 0.886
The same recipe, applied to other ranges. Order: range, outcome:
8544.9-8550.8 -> 0.736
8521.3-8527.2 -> 0.902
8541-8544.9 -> 0.864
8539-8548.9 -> 0.798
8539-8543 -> 0.819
